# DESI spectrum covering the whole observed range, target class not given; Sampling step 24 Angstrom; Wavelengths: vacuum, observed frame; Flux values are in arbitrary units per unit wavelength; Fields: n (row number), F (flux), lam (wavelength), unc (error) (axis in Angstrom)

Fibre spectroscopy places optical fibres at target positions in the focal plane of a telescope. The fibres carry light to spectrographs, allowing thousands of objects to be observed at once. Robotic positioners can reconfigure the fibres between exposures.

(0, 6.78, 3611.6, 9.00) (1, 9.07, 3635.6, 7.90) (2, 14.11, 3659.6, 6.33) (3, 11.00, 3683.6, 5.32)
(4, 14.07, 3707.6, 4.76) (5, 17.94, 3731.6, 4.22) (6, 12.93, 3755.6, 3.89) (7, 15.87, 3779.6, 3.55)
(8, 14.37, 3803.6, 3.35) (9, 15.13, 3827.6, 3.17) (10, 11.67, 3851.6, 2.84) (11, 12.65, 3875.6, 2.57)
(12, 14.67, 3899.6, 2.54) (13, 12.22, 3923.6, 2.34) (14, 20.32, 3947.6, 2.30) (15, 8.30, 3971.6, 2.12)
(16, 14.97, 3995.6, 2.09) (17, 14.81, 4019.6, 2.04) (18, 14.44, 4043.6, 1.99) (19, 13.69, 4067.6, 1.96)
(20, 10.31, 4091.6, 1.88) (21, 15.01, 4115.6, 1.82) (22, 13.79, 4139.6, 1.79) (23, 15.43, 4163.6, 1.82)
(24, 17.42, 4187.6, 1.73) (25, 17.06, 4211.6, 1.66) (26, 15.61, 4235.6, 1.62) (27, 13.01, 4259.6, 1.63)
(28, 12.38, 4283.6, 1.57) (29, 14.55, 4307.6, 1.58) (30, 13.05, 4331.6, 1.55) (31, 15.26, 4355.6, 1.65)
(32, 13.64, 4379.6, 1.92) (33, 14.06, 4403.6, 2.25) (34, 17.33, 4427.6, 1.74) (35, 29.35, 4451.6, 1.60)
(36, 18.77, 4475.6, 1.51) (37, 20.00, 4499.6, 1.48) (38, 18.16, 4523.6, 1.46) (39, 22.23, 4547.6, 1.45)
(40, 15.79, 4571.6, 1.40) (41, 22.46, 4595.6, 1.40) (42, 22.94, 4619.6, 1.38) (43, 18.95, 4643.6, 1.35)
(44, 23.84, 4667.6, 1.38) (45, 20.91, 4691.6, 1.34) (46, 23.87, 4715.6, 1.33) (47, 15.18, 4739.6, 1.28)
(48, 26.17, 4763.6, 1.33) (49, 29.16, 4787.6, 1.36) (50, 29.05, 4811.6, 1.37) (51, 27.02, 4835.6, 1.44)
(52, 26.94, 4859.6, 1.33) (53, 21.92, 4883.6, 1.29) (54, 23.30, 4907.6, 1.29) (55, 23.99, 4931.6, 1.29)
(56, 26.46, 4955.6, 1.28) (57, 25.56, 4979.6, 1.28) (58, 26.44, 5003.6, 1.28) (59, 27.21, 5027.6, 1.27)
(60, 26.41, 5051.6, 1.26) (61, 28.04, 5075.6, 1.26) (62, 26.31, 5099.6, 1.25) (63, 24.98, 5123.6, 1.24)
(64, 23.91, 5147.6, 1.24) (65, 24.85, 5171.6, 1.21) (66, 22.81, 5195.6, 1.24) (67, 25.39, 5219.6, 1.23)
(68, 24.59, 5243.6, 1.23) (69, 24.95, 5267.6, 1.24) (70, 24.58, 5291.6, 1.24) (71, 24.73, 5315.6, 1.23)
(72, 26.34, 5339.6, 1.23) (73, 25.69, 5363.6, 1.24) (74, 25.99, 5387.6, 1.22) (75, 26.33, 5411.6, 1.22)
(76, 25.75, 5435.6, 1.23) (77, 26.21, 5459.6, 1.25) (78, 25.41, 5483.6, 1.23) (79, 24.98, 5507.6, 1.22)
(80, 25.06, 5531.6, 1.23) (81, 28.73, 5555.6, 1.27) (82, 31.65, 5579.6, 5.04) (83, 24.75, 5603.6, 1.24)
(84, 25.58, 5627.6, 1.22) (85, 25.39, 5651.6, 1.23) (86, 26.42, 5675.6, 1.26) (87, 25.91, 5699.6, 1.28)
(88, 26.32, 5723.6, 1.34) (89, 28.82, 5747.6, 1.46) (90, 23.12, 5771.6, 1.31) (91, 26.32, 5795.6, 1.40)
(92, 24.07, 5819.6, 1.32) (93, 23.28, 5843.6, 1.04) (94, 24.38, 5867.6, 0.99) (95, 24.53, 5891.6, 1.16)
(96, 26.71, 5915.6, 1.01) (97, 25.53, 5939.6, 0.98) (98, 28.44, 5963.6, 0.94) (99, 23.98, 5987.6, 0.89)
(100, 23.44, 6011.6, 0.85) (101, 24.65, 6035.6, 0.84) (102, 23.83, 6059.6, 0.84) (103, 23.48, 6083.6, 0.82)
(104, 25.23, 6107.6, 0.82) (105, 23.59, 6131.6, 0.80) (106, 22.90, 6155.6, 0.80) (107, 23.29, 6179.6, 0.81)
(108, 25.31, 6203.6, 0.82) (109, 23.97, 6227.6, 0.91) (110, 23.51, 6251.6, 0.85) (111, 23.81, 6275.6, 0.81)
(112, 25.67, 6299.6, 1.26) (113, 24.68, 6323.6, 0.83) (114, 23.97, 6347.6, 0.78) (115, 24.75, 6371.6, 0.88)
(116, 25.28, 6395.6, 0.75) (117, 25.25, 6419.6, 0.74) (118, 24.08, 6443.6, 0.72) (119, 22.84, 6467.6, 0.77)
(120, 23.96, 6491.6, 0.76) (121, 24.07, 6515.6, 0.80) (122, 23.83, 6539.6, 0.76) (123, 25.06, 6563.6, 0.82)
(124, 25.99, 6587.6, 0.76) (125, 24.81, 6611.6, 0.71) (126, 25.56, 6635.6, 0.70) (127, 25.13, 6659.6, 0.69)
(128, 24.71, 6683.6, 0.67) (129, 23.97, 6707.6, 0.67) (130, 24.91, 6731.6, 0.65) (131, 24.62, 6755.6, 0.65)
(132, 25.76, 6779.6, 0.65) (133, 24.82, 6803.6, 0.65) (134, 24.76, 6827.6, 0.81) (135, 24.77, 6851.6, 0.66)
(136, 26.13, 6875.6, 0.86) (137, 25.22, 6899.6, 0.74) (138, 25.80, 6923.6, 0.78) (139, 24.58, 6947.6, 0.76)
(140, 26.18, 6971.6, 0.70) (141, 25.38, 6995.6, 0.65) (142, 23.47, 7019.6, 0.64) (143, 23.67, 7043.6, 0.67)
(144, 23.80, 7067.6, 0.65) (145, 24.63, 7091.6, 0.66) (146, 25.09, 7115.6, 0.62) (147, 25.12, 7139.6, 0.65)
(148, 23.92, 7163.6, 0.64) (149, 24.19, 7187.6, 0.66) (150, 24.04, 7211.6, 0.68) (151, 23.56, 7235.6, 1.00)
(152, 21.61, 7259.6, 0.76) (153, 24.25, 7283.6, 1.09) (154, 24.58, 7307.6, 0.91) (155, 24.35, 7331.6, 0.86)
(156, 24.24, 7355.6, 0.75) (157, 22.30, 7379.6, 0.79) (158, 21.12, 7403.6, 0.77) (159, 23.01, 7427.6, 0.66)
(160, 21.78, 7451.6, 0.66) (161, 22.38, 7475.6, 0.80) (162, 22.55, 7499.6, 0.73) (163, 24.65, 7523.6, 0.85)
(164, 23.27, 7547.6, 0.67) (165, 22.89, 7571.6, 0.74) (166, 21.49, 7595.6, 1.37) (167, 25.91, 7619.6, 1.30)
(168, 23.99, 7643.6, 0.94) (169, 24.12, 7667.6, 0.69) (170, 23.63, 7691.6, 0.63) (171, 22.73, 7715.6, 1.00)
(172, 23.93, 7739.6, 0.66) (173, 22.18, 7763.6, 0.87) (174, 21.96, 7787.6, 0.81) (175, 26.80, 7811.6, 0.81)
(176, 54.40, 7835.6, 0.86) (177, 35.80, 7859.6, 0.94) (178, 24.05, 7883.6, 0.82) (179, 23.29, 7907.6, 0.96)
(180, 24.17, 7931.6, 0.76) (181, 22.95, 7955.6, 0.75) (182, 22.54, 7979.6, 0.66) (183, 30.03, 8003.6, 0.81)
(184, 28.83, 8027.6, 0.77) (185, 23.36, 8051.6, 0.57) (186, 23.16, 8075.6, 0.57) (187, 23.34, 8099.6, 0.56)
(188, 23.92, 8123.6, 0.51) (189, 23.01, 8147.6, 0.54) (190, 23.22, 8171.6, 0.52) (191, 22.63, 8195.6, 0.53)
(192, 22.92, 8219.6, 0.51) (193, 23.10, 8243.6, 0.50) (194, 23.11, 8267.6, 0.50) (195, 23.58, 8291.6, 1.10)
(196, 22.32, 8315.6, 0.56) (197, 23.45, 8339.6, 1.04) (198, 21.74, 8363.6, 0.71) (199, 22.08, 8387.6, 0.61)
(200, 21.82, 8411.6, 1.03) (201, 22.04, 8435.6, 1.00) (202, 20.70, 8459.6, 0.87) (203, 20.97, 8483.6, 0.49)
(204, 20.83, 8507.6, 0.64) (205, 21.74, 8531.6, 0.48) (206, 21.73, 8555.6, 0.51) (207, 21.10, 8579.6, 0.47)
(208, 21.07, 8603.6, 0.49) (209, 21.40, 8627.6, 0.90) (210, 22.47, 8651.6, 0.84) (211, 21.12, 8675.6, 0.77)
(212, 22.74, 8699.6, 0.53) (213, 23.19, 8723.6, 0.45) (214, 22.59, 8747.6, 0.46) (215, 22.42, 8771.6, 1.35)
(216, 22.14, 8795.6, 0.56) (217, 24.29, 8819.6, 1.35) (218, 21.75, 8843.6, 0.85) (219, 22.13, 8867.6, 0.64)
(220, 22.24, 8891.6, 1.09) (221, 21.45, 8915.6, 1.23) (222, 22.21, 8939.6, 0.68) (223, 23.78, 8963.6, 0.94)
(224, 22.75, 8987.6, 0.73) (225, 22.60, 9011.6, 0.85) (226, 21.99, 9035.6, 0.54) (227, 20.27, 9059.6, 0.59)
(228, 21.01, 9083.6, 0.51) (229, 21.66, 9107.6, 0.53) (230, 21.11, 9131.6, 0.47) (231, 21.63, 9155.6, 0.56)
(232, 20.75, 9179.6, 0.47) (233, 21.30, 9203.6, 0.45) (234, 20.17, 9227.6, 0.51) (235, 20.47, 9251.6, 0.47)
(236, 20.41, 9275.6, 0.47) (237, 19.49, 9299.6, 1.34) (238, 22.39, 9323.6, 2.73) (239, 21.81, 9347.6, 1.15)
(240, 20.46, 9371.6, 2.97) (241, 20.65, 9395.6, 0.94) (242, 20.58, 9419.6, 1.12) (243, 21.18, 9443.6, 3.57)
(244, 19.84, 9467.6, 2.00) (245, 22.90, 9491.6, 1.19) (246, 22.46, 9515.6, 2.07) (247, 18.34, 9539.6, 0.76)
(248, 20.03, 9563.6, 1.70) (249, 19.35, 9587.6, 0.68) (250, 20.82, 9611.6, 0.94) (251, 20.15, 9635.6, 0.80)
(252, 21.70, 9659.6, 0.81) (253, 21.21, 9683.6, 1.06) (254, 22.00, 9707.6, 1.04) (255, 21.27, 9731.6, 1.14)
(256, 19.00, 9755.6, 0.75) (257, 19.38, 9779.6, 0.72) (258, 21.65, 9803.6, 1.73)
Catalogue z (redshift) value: 0.19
